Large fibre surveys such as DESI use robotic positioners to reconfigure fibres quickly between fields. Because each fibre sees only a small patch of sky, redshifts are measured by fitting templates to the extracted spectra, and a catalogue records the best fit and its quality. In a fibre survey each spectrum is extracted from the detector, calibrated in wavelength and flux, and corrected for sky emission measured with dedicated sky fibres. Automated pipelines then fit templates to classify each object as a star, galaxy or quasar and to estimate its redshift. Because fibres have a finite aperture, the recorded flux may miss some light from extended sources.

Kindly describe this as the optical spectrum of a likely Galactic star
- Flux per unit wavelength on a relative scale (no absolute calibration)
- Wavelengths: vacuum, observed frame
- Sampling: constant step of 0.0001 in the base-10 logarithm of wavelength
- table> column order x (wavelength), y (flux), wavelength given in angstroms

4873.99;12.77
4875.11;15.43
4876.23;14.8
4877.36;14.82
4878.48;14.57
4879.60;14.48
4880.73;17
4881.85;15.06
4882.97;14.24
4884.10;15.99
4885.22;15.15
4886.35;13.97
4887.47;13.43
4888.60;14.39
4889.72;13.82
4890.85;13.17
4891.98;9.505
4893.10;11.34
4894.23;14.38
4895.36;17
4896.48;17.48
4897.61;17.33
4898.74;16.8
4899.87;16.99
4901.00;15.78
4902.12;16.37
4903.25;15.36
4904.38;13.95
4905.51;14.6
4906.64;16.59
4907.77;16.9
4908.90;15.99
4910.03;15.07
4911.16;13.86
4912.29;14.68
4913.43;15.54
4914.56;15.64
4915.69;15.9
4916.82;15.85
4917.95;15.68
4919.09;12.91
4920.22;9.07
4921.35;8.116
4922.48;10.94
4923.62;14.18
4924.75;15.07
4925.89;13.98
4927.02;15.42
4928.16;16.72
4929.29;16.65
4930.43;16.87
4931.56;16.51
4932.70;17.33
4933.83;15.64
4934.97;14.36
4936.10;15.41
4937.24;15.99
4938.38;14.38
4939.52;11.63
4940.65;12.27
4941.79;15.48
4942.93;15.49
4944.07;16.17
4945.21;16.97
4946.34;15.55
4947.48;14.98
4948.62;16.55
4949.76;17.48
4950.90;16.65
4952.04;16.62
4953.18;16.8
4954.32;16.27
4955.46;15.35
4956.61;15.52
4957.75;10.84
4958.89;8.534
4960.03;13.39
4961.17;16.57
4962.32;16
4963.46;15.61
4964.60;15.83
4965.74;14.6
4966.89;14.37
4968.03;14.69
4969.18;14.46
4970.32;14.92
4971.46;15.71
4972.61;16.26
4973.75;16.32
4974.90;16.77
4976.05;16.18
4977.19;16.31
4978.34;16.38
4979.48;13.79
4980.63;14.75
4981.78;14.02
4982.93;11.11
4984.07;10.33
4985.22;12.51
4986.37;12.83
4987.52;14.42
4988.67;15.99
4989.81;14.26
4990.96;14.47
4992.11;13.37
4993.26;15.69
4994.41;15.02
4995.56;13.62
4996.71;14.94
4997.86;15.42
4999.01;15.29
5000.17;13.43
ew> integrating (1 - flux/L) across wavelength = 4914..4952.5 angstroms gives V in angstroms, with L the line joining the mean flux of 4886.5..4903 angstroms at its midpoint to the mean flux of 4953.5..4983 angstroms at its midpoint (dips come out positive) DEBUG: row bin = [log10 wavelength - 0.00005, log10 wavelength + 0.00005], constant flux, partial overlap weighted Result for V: -0.3 angstroms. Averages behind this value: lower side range 14.8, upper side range 14.9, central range 15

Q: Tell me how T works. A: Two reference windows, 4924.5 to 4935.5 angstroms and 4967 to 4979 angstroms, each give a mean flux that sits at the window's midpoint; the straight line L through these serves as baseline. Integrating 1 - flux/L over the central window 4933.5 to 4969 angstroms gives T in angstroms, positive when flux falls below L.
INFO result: 1.8 angstroms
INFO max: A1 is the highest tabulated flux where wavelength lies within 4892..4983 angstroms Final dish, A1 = 17.48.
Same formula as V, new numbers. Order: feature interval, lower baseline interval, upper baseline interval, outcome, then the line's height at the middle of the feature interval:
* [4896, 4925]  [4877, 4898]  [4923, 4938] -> 0.52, 15.2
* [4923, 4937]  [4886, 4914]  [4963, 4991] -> -0.76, 14.9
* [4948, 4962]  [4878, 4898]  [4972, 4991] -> -0.52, 14.5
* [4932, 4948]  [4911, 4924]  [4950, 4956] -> 0.22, 15.3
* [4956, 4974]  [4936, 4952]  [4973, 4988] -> 0.22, 14.8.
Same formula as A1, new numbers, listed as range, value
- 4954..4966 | 16.57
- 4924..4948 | 17.33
